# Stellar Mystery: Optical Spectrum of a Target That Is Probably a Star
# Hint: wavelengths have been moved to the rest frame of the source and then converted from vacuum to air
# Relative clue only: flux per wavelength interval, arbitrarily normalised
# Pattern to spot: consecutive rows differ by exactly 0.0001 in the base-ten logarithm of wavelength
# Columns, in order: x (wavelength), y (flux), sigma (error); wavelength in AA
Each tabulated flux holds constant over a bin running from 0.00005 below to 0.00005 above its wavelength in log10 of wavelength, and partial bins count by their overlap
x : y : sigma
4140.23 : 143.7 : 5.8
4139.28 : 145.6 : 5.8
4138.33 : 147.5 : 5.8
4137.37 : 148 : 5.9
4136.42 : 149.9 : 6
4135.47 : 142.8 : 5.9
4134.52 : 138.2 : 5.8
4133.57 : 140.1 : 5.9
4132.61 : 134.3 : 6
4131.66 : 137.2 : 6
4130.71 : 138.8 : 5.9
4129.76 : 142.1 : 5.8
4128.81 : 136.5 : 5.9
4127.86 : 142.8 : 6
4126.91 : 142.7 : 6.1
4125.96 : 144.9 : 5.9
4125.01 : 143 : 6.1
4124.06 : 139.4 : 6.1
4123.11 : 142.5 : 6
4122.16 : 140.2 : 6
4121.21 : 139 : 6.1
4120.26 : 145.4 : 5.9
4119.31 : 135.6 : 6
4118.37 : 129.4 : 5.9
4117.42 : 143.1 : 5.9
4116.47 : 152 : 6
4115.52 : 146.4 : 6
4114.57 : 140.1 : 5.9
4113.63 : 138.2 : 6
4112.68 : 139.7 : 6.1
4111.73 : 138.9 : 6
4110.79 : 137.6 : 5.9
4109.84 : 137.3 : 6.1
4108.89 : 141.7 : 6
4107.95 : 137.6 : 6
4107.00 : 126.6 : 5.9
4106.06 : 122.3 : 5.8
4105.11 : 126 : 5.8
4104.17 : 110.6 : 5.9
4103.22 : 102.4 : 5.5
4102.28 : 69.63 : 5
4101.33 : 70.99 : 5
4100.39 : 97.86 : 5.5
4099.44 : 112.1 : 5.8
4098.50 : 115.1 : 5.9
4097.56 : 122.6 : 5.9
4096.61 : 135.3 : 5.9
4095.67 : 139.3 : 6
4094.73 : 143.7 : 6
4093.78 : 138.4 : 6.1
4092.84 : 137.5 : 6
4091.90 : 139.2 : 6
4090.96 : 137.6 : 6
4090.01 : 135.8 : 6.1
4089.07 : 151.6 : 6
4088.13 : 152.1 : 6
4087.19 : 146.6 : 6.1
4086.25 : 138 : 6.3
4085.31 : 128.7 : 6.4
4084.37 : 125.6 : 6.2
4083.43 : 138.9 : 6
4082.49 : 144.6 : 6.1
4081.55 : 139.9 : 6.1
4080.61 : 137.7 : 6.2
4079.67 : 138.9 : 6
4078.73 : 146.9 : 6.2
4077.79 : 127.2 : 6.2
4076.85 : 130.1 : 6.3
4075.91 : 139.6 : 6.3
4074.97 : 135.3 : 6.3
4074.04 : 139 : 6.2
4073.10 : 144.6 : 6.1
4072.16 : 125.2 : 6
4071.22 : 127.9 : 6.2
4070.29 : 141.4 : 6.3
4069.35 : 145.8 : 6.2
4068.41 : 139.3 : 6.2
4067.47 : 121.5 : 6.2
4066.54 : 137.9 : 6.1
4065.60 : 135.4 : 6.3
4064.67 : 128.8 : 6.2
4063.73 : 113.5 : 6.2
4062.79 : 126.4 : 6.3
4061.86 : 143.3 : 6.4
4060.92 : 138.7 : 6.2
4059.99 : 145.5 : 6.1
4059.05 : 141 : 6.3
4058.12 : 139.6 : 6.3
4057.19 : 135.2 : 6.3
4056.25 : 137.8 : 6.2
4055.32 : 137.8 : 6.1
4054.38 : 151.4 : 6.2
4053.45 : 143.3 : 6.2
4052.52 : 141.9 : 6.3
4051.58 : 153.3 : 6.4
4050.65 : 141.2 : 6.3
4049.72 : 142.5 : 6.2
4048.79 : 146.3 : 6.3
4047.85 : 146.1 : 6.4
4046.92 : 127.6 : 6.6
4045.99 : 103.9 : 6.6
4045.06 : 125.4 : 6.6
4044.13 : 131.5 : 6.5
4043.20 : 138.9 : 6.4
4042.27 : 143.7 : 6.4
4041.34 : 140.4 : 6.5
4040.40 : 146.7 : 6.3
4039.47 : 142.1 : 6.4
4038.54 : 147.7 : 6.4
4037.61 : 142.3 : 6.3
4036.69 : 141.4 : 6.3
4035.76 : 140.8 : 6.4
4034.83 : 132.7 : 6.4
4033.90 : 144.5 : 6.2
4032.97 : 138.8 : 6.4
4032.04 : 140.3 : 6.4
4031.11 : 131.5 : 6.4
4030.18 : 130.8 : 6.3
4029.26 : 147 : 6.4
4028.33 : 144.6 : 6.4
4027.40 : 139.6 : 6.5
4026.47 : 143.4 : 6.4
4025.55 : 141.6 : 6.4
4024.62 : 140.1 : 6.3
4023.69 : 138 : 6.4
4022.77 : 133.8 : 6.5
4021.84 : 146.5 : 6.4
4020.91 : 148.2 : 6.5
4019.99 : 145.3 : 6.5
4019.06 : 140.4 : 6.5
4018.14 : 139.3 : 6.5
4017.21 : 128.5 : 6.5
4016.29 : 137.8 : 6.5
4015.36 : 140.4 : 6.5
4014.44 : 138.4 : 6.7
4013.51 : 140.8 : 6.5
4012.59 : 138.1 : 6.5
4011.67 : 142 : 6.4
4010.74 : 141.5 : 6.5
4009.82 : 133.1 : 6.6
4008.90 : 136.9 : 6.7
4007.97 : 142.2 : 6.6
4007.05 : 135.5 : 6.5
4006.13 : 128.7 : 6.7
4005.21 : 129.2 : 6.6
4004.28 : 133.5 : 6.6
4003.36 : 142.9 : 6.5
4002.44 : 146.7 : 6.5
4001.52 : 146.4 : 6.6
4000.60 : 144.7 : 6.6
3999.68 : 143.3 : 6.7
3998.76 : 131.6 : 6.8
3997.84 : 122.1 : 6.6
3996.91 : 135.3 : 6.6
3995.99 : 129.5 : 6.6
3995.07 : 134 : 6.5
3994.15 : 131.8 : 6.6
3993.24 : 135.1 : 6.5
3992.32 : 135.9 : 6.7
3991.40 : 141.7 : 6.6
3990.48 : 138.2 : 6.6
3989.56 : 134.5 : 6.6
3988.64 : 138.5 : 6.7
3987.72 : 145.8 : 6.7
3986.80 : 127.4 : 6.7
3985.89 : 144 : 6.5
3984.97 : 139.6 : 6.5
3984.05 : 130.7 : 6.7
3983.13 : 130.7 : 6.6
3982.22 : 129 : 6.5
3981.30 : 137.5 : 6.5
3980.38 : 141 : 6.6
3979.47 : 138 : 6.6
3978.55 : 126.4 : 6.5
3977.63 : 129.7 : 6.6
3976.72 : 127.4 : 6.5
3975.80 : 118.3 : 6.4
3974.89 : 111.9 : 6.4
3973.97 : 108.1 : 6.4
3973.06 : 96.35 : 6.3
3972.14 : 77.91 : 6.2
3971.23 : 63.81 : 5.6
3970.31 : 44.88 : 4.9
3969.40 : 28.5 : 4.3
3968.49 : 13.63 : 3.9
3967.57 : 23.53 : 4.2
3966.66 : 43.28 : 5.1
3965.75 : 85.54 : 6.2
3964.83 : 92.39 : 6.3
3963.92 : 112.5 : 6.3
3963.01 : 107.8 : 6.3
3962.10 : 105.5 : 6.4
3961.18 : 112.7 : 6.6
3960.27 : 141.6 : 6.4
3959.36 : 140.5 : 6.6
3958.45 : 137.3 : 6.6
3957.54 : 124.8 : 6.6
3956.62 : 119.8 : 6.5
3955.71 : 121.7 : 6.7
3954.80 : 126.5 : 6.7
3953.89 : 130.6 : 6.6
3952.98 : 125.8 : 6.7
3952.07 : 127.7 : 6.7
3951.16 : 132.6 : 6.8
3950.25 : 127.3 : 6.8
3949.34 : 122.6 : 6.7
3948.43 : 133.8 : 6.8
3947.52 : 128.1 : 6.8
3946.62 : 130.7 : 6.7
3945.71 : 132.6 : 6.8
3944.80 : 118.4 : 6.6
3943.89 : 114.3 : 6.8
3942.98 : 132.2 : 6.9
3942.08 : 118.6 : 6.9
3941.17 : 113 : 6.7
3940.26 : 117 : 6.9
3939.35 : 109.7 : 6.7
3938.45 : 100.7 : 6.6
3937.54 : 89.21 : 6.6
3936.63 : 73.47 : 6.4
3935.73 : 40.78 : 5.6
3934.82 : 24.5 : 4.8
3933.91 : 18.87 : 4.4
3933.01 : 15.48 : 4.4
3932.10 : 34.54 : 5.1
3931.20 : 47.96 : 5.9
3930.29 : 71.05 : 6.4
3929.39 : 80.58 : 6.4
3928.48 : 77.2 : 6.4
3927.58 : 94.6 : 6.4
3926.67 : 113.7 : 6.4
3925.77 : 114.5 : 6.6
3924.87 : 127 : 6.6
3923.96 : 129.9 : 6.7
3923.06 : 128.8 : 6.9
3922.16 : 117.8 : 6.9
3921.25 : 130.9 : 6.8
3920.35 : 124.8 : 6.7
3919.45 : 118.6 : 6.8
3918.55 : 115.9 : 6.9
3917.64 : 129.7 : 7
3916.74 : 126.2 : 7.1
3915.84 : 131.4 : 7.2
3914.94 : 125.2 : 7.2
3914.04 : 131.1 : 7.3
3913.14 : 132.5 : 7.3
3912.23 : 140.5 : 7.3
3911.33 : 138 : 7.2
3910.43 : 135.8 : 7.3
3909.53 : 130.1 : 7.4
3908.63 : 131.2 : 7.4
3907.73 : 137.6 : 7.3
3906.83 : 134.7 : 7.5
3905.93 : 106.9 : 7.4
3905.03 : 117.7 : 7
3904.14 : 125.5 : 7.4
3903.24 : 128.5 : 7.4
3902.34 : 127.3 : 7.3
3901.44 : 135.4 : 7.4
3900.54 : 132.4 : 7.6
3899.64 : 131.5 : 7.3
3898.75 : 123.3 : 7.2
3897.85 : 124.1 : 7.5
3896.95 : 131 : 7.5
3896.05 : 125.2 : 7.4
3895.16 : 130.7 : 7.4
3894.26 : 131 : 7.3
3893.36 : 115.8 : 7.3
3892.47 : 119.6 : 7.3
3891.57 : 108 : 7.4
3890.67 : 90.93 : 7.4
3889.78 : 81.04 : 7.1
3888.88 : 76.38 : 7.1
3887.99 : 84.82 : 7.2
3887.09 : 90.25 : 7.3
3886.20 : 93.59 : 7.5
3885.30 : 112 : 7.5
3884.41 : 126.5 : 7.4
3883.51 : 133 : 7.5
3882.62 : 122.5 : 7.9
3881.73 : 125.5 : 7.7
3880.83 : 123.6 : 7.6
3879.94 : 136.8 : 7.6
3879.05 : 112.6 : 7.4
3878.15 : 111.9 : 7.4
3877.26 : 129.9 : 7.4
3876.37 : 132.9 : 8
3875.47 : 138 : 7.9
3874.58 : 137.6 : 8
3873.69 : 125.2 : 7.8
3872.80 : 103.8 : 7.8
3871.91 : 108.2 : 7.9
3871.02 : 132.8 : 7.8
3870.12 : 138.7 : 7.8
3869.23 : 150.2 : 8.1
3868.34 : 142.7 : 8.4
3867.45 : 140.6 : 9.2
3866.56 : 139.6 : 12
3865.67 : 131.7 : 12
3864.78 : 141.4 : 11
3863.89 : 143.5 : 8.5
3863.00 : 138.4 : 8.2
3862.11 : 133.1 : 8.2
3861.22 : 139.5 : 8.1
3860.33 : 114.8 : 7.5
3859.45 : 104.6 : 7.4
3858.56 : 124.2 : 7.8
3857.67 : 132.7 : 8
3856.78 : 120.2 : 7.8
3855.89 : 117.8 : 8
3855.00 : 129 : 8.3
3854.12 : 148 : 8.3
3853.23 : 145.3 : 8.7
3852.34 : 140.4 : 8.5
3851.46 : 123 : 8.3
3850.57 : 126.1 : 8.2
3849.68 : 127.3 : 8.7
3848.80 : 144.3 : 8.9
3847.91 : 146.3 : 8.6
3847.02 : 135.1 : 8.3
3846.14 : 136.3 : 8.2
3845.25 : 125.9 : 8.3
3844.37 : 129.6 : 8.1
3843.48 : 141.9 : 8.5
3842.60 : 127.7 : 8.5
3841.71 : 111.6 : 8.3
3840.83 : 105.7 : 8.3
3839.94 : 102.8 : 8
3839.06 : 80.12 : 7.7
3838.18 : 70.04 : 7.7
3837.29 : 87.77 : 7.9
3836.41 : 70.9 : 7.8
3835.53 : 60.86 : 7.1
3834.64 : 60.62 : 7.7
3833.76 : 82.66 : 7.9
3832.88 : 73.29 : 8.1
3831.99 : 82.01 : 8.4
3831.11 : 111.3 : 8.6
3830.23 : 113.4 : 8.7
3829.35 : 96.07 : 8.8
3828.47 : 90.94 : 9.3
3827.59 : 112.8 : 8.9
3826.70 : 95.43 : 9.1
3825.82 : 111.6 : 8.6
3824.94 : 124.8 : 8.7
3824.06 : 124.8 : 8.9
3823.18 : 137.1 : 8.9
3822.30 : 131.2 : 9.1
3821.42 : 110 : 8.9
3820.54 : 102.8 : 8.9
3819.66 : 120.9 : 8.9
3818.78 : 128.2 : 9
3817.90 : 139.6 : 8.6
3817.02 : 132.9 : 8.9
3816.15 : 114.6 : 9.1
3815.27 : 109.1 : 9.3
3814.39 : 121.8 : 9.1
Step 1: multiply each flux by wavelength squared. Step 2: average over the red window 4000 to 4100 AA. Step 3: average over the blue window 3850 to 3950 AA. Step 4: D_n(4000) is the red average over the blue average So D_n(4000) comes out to 1.3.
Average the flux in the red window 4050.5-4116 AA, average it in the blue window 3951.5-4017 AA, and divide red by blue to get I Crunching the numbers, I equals 1.1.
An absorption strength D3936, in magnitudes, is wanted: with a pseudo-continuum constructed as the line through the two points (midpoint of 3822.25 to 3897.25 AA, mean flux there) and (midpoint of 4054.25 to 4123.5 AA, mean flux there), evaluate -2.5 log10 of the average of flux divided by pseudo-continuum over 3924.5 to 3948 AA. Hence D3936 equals 0.34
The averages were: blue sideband 118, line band 89.9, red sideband 133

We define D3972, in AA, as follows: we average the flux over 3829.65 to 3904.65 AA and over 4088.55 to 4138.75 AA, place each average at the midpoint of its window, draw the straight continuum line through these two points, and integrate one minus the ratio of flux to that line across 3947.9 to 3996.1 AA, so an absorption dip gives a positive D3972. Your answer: 3.8 AA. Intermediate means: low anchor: 119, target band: 116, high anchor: 134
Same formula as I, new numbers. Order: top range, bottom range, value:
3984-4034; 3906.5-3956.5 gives 1.25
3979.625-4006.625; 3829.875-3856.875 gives 1.22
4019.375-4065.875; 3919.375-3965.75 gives 1.31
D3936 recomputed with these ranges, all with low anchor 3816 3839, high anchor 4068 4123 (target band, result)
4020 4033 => -0.125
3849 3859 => -0.230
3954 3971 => 0.248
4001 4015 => -0.128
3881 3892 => 0.053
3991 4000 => -0.103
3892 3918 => -0.155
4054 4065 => -0.062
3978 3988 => -0.127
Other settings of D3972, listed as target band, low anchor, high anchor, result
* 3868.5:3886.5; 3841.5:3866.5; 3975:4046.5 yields 1.0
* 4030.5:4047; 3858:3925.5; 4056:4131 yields -0.7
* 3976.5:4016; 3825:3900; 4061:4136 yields -2.9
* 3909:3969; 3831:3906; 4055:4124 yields 8.3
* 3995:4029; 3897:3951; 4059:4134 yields -4.3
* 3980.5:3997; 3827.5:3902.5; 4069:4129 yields -1.2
